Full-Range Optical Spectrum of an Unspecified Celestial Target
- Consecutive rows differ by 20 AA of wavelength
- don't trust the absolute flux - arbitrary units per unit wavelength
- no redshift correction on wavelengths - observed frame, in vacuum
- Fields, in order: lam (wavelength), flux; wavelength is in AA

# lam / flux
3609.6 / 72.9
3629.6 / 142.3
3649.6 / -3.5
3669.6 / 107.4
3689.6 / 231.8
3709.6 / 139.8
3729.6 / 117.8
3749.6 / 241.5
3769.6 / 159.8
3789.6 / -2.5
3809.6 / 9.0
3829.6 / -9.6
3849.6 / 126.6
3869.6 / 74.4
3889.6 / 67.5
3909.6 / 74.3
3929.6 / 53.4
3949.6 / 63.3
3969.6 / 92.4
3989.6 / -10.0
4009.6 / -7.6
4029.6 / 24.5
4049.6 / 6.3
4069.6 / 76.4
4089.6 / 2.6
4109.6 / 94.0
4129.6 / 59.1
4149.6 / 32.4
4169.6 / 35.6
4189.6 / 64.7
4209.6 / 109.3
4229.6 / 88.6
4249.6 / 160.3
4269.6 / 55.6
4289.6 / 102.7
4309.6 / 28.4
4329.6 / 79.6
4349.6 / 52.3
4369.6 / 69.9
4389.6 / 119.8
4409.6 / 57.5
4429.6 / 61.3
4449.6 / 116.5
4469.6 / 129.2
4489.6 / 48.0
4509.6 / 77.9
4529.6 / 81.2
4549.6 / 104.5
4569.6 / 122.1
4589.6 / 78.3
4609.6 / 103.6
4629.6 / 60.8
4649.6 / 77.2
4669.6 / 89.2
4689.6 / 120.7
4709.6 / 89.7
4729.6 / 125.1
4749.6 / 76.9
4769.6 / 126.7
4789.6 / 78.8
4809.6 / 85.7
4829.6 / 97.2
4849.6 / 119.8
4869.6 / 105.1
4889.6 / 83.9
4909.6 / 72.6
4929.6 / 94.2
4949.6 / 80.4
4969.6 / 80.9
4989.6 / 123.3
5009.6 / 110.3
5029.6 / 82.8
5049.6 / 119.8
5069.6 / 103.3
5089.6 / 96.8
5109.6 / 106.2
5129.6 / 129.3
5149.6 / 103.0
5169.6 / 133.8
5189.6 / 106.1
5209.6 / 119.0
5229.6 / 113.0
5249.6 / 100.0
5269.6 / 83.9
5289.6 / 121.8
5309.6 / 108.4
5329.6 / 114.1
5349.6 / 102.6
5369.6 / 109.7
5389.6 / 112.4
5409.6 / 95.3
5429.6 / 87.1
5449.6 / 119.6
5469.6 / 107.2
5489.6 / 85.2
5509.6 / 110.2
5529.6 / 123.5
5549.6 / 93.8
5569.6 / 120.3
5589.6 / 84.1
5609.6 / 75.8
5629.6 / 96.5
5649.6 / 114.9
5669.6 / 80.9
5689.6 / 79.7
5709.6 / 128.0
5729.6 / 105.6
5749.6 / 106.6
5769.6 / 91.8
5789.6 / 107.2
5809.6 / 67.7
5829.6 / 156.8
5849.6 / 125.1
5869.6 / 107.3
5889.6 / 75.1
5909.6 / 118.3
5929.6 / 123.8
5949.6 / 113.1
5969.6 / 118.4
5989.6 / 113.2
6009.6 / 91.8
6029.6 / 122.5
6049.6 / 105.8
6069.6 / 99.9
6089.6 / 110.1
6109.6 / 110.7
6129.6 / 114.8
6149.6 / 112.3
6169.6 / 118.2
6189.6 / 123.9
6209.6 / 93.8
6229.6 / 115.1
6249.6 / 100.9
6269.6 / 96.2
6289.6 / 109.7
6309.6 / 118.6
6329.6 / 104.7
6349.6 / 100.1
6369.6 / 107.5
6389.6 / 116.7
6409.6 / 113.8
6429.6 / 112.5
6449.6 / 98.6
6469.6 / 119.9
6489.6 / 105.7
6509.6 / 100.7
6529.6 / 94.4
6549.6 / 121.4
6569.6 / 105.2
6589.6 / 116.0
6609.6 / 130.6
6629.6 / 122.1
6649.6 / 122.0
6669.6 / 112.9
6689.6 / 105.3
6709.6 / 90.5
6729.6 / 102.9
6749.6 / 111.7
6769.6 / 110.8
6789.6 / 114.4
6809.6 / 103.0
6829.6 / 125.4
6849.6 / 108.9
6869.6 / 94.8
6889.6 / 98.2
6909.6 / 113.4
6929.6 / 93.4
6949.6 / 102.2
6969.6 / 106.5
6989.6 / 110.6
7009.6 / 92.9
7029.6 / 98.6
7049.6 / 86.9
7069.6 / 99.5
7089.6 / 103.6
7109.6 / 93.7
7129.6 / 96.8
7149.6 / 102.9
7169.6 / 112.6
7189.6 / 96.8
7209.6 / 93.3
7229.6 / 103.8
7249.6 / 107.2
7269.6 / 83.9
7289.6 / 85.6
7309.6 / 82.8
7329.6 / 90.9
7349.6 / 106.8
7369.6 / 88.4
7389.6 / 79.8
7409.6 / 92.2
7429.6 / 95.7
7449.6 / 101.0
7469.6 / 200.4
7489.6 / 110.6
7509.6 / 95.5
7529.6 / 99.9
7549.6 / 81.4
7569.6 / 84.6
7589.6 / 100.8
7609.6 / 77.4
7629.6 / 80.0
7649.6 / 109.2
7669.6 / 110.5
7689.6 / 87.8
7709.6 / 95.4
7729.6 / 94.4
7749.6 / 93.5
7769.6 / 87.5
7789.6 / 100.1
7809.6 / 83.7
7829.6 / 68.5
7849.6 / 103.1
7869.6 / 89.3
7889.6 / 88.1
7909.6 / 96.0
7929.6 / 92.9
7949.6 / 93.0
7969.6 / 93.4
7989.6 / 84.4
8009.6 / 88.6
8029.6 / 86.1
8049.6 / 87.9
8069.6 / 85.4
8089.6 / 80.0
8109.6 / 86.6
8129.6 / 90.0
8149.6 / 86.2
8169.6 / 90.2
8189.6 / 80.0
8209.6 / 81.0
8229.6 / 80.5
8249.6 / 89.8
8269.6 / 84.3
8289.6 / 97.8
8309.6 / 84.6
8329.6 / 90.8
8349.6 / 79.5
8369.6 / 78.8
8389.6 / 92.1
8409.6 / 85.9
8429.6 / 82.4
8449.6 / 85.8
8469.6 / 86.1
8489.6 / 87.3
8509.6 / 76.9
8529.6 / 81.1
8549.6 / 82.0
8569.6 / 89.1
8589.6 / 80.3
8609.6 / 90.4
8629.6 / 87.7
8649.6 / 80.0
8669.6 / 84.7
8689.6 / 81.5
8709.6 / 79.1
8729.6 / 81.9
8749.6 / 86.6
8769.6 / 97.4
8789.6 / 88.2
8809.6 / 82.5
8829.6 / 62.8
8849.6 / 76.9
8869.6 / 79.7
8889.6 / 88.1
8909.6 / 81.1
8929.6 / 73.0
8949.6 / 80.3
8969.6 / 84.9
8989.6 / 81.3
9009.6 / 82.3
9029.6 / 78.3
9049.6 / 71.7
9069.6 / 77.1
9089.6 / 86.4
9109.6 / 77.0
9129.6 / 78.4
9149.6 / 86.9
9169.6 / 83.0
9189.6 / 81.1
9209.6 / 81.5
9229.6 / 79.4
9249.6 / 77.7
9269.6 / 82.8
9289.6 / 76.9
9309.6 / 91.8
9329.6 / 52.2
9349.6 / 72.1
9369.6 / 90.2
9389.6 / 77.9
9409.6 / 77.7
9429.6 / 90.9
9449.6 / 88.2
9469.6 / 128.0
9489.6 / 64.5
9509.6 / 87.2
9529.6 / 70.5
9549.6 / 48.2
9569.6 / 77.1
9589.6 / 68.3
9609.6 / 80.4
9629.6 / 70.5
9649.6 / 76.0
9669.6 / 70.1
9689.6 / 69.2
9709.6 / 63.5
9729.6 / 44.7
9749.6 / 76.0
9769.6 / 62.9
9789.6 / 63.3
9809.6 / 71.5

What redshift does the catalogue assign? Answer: 0.14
